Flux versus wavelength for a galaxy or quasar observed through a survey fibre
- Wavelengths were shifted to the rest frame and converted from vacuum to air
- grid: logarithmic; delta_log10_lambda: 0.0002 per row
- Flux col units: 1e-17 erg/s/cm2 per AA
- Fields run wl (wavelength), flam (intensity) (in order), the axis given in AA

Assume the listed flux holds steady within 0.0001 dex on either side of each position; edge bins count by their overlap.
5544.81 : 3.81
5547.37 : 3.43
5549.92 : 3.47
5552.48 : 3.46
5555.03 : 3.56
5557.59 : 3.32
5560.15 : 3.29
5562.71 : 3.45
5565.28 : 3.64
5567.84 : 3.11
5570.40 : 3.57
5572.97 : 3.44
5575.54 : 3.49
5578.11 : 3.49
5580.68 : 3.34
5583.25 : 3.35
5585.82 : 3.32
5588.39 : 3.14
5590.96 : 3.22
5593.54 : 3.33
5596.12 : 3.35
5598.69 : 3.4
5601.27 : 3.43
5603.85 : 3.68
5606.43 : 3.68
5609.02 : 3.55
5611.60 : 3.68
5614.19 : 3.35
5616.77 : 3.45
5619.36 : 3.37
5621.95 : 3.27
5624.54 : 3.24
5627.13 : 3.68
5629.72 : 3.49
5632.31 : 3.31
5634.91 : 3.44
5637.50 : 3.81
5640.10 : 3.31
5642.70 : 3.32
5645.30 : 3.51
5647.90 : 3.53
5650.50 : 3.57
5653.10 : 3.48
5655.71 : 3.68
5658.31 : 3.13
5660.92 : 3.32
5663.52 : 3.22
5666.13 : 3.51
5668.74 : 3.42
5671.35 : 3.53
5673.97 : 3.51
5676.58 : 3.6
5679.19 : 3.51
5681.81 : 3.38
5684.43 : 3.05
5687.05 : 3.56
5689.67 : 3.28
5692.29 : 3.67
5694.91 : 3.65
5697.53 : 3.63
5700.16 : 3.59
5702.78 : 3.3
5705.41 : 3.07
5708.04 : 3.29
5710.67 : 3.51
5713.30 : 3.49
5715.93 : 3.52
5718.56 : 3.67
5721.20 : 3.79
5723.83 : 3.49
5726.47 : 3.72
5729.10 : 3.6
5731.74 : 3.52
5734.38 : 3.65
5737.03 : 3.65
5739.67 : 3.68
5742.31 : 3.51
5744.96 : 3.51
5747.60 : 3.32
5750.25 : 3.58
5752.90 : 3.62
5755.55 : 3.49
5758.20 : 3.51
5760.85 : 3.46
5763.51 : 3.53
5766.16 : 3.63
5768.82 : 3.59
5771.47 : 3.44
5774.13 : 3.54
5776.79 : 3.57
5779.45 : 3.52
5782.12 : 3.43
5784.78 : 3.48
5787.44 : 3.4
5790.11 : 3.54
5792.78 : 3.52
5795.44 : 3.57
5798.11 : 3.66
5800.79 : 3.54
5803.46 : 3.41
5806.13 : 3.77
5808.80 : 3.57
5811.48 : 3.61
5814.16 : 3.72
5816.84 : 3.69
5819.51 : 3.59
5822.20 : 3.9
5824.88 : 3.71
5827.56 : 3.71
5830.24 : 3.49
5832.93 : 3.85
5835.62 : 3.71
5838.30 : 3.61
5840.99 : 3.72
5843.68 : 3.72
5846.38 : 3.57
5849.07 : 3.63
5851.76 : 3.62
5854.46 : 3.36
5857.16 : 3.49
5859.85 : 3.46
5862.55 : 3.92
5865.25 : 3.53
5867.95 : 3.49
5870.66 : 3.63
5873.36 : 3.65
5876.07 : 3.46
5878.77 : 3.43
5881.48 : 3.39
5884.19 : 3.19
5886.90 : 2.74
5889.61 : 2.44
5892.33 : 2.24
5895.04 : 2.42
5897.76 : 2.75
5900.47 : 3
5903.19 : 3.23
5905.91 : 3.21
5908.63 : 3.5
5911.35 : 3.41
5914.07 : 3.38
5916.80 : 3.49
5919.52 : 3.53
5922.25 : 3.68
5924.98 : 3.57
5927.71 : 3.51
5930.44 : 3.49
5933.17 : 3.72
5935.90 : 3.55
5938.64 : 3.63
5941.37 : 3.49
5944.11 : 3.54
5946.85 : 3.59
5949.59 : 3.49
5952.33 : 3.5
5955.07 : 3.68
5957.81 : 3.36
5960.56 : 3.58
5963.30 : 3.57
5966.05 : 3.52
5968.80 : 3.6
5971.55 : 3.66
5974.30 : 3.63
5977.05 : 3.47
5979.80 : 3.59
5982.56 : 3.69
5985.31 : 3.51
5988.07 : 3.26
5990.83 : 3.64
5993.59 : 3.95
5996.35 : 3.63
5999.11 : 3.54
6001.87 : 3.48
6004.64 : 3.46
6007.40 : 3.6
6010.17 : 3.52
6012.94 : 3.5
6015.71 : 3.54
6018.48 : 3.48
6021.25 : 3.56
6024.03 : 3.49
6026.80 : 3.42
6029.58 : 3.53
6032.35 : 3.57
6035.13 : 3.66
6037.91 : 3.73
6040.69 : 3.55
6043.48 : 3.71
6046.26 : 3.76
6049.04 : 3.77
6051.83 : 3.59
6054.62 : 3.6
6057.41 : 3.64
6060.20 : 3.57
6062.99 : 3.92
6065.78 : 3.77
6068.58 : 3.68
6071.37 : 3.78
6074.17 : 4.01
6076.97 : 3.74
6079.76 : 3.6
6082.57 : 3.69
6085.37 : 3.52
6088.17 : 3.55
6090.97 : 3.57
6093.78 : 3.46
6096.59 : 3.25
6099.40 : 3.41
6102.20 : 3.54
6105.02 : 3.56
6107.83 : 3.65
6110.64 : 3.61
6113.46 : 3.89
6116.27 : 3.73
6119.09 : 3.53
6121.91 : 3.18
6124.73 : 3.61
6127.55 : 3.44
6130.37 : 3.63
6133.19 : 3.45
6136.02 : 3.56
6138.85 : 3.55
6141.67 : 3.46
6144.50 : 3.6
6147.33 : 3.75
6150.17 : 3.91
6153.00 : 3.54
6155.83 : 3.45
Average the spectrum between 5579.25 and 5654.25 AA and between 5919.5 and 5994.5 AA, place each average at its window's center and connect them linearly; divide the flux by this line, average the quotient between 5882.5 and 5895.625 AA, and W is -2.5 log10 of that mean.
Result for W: 0.32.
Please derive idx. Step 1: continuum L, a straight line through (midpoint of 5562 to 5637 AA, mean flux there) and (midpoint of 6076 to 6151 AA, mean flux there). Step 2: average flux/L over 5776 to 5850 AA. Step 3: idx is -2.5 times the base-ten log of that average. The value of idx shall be -0.04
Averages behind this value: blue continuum 3.43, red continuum 3.57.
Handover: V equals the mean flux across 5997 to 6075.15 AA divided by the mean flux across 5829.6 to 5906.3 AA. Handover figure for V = 1.08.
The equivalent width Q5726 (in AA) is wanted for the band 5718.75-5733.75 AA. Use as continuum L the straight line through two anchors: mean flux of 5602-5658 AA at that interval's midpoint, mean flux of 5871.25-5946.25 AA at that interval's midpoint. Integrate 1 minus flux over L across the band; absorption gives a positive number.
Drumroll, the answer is -0.9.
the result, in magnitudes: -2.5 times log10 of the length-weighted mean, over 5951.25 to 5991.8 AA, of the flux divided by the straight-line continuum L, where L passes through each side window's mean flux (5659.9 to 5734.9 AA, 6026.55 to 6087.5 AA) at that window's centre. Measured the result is 0.02 mag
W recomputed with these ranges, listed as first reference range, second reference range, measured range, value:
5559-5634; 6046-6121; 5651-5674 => 0.01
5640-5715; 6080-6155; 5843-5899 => 0.07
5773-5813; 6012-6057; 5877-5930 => 0.13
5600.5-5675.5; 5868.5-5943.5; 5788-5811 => -0.07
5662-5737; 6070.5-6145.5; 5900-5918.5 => 0.06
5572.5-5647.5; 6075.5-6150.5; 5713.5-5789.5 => -0.03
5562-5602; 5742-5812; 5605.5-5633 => -0.02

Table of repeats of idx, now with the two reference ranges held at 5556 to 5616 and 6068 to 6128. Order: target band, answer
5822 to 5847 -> -0.06 mag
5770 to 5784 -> -0.01 mag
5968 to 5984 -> -0.02 mag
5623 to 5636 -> 0.00 mag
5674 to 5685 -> 0.01 mag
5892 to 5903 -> 0.29 mag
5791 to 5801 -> -0.03 mag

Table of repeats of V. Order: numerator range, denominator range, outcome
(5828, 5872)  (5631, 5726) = 1.04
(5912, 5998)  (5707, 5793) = 1.01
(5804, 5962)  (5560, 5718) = 1.01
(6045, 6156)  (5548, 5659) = 1.05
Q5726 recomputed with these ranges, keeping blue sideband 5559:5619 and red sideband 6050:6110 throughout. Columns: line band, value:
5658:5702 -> 0.13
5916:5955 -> 0.05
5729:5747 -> -0.48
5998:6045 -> 0.66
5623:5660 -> -0.18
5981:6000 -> -0.09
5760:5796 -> -0.15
